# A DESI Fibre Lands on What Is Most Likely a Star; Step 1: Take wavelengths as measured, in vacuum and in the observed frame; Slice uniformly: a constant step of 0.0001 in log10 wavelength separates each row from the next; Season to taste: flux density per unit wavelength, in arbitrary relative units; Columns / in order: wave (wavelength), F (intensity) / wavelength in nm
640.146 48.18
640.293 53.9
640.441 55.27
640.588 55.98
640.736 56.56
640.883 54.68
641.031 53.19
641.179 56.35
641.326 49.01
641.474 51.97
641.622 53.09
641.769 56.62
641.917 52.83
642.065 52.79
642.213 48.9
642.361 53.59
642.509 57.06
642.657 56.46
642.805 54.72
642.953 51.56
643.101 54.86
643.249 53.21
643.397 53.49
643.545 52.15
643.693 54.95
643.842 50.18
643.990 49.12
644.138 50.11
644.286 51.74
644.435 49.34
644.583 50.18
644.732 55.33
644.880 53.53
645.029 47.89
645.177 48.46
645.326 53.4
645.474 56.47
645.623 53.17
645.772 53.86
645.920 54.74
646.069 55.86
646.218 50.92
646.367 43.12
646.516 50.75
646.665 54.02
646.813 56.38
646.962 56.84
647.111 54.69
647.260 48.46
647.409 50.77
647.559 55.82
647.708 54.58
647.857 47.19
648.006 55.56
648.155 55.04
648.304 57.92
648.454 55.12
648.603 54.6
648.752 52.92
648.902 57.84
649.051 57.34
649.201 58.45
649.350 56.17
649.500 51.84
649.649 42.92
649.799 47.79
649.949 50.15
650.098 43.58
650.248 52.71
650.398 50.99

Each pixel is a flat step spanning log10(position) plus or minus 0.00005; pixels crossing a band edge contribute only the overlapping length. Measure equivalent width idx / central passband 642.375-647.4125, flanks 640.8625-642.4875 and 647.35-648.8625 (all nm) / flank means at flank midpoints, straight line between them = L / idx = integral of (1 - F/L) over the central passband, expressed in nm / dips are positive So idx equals 0.088 nm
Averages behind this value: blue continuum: 53.1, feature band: 52.6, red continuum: 54.1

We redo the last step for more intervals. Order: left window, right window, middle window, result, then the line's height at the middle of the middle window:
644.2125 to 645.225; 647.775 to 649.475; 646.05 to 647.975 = 0.044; 53.4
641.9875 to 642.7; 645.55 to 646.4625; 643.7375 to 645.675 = 0.037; 52.5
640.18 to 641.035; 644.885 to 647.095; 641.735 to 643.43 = 0.006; 54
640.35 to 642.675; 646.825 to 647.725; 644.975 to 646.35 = 0.033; 53.7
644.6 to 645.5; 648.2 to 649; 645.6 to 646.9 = 0.020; 53.4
